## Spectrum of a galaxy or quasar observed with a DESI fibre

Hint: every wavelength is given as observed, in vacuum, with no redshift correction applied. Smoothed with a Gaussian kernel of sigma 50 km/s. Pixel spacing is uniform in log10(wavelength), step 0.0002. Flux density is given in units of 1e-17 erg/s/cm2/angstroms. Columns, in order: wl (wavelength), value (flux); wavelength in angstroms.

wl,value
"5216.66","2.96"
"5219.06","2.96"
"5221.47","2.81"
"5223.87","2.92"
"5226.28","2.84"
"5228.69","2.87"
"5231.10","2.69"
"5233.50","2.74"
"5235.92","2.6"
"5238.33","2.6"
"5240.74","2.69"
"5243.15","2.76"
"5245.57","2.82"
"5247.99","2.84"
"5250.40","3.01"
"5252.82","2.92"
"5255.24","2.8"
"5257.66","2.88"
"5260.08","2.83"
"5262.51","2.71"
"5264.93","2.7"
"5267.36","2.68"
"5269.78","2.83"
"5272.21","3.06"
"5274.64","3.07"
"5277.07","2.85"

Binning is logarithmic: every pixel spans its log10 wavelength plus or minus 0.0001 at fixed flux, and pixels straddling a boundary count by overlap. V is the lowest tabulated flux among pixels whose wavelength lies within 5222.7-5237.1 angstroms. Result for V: 2.6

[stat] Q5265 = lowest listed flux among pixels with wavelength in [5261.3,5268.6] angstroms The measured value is 2.68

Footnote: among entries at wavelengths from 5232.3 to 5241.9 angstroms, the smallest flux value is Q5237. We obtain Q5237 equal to 2.6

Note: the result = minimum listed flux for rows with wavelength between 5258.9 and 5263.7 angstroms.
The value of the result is 2.71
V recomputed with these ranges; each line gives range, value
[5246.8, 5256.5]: 2.8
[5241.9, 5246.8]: 2.76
